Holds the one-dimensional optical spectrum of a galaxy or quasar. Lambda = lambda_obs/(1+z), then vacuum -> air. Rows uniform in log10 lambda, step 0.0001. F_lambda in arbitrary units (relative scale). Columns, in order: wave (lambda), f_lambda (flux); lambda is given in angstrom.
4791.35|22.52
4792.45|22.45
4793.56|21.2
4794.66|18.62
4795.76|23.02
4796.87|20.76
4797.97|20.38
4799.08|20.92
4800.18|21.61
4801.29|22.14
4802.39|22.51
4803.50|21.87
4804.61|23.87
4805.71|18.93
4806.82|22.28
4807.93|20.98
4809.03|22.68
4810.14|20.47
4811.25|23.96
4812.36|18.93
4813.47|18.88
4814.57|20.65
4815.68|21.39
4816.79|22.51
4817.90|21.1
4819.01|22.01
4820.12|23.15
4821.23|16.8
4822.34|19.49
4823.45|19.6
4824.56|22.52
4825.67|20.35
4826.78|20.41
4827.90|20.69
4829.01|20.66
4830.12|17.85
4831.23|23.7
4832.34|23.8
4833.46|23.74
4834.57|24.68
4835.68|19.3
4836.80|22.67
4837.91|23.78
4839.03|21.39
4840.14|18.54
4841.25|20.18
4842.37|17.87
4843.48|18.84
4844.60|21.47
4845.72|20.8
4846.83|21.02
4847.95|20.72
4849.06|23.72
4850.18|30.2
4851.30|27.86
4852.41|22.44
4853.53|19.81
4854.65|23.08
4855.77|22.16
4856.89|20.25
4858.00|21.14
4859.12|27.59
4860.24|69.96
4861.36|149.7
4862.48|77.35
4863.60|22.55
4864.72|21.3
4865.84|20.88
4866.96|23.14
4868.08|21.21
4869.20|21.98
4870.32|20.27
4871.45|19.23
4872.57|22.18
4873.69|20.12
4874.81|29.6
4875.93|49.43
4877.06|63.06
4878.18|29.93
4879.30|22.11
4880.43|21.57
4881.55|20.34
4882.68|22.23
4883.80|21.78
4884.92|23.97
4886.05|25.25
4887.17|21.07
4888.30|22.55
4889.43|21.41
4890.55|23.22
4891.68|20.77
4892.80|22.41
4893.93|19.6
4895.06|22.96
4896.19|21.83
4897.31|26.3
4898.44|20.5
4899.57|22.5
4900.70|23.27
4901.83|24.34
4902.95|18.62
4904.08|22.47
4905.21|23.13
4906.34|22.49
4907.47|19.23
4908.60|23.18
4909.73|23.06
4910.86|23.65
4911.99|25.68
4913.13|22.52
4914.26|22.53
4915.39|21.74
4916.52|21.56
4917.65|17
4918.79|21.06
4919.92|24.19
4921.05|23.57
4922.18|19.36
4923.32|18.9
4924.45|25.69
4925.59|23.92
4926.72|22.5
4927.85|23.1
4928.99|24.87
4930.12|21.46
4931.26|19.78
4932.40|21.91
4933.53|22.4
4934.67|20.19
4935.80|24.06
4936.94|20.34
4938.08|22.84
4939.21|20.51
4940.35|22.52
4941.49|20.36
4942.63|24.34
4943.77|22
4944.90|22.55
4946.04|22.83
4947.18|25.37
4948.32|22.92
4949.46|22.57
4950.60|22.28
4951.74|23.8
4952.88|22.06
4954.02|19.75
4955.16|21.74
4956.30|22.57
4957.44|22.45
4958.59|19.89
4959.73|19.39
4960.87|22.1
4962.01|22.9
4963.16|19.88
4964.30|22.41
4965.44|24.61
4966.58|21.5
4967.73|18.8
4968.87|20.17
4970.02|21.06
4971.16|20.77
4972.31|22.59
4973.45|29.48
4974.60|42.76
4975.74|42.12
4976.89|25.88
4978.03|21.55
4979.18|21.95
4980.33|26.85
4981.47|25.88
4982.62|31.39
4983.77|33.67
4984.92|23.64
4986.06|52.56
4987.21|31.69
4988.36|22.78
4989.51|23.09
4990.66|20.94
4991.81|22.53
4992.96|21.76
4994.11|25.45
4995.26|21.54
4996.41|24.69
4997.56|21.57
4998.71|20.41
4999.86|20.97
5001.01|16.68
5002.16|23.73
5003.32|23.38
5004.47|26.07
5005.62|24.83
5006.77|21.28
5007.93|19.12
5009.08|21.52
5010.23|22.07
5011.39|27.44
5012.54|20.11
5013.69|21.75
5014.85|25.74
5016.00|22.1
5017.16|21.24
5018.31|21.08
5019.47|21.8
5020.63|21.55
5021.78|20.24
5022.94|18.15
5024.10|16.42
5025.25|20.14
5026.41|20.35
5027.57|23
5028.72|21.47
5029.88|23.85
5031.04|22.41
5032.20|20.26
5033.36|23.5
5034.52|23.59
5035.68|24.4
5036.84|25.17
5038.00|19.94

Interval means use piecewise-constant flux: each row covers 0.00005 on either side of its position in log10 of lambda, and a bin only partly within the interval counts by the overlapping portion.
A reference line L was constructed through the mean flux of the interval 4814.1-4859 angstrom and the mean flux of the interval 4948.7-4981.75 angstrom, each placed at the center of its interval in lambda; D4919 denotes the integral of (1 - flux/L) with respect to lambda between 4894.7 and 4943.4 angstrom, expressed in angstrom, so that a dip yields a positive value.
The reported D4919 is 1.60 angstrom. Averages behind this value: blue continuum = 21.6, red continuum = 23.8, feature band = 22.2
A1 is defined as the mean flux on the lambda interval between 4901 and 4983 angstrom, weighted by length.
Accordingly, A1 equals 23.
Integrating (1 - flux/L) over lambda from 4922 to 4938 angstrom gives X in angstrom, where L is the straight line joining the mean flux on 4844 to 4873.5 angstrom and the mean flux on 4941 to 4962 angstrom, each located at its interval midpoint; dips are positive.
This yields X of 1.4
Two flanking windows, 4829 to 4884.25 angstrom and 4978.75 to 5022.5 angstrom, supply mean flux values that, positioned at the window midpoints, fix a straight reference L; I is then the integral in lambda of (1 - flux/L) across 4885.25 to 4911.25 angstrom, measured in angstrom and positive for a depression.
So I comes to 4.53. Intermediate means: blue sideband 28.3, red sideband 24.1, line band 22.3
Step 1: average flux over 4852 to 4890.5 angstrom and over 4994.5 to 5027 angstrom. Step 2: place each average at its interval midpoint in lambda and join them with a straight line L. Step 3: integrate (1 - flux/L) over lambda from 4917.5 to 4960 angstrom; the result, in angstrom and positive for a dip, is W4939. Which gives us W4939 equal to 7.1 angstrom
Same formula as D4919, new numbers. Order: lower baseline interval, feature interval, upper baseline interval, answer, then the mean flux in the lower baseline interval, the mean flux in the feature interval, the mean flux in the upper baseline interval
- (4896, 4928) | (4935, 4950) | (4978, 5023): 0.25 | 22.3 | 22.5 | 24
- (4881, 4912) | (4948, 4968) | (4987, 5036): 0.42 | 22.4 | 21.8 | 22.2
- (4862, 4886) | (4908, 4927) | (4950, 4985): 2.89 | 28.1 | 22.3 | 24.4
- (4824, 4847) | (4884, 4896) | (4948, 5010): 0.01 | 21.2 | 22.3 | 24.2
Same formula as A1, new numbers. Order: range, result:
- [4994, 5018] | 22.4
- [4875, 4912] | 24.7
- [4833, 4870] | 29.1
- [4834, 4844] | 20.8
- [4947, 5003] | 24.4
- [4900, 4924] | 22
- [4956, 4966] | 21.8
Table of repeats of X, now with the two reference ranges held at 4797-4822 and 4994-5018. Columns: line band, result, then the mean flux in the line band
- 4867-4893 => -4.6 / 25.5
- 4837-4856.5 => -0.5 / 22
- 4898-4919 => -0.2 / 22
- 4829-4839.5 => -0.4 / 22.2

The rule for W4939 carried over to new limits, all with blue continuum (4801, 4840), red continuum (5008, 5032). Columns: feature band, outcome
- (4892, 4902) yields -0.50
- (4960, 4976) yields -2.34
